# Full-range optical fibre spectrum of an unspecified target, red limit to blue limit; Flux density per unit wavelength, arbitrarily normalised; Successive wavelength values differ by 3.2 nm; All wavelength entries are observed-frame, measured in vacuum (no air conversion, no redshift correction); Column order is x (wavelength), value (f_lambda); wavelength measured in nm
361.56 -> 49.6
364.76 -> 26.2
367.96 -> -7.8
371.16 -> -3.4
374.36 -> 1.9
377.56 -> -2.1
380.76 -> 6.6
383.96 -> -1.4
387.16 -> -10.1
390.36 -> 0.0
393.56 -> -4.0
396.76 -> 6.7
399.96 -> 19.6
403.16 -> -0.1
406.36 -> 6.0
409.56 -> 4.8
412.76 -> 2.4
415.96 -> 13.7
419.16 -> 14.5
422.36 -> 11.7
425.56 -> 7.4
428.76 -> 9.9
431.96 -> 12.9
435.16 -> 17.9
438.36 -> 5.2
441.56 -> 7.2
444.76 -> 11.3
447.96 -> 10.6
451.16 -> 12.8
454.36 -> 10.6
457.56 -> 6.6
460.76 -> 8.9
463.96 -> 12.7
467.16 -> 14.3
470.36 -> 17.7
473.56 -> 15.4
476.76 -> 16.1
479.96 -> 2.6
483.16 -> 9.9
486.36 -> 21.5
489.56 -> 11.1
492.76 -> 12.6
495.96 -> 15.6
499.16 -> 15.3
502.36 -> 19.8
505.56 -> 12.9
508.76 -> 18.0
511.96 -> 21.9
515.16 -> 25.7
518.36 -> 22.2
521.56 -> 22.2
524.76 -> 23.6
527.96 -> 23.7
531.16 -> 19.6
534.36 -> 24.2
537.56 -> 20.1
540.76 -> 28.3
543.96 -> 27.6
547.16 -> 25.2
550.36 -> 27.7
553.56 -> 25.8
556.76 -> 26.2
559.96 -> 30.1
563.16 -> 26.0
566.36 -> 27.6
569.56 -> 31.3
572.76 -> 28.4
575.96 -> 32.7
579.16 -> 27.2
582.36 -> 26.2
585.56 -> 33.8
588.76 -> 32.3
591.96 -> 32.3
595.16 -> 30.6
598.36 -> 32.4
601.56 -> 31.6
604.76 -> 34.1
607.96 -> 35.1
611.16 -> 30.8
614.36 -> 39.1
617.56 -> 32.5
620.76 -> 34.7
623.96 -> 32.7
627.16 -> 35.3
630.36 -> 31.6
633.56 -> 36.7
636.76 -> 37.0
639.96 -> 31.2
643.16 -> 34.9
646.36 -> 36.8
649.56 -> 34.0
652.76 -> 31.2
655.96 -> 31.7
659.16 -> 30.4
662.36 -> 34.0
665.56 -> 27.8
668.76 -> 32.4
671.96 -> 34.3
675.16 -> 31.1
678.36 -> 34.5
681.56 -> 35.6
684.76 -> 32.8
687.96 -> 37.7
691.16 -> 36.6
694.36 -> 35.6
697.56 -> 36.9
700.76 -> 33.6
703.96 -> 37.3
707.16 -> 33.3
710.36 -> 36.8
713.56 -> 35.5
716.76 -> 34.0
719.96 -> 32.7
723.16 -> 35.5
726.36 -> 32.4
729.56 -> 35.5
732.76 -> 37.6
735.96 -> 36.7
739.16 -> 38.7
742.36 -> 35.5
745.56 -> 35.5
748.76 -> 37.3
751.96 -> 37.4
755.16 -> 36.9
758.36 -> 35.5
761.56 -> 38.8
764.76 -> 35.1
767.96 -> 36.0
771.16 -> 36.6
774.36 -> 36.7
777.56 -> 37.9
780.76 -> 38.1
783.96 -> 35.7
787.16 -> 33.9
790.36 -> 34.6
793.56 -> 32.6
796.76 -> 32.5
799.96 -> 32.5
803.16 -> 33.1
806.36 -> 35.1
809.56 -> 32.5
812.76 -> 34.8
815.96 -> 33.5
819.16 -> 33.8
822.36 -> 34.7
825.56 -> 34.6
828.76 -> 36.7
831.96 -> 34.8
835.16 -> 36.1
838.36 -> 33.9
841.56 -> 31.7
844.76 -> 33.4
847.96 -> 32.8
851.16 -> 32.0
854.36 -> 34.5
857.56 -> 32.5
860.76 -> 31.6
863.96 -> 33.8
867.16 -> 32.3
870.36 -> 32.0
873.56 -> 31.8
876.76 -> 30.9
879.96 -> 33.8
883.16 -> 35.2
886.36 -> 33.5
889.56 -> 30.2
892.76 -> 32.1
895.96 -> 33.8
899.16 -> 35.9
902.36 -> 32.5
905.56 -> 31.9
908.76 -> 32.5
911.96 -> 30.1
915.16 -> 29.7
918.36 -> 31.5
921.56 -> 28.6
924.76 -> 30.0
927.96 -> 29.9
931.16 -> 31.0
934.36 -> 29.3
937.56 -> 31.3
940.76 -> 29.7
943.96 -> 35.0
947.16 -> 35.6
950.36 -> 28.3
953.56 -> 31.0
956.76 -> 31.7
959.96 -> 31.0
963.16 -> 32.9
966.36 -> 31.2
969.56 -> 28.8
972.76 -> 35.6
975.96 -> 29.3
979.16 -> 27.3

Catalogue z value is 0.284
